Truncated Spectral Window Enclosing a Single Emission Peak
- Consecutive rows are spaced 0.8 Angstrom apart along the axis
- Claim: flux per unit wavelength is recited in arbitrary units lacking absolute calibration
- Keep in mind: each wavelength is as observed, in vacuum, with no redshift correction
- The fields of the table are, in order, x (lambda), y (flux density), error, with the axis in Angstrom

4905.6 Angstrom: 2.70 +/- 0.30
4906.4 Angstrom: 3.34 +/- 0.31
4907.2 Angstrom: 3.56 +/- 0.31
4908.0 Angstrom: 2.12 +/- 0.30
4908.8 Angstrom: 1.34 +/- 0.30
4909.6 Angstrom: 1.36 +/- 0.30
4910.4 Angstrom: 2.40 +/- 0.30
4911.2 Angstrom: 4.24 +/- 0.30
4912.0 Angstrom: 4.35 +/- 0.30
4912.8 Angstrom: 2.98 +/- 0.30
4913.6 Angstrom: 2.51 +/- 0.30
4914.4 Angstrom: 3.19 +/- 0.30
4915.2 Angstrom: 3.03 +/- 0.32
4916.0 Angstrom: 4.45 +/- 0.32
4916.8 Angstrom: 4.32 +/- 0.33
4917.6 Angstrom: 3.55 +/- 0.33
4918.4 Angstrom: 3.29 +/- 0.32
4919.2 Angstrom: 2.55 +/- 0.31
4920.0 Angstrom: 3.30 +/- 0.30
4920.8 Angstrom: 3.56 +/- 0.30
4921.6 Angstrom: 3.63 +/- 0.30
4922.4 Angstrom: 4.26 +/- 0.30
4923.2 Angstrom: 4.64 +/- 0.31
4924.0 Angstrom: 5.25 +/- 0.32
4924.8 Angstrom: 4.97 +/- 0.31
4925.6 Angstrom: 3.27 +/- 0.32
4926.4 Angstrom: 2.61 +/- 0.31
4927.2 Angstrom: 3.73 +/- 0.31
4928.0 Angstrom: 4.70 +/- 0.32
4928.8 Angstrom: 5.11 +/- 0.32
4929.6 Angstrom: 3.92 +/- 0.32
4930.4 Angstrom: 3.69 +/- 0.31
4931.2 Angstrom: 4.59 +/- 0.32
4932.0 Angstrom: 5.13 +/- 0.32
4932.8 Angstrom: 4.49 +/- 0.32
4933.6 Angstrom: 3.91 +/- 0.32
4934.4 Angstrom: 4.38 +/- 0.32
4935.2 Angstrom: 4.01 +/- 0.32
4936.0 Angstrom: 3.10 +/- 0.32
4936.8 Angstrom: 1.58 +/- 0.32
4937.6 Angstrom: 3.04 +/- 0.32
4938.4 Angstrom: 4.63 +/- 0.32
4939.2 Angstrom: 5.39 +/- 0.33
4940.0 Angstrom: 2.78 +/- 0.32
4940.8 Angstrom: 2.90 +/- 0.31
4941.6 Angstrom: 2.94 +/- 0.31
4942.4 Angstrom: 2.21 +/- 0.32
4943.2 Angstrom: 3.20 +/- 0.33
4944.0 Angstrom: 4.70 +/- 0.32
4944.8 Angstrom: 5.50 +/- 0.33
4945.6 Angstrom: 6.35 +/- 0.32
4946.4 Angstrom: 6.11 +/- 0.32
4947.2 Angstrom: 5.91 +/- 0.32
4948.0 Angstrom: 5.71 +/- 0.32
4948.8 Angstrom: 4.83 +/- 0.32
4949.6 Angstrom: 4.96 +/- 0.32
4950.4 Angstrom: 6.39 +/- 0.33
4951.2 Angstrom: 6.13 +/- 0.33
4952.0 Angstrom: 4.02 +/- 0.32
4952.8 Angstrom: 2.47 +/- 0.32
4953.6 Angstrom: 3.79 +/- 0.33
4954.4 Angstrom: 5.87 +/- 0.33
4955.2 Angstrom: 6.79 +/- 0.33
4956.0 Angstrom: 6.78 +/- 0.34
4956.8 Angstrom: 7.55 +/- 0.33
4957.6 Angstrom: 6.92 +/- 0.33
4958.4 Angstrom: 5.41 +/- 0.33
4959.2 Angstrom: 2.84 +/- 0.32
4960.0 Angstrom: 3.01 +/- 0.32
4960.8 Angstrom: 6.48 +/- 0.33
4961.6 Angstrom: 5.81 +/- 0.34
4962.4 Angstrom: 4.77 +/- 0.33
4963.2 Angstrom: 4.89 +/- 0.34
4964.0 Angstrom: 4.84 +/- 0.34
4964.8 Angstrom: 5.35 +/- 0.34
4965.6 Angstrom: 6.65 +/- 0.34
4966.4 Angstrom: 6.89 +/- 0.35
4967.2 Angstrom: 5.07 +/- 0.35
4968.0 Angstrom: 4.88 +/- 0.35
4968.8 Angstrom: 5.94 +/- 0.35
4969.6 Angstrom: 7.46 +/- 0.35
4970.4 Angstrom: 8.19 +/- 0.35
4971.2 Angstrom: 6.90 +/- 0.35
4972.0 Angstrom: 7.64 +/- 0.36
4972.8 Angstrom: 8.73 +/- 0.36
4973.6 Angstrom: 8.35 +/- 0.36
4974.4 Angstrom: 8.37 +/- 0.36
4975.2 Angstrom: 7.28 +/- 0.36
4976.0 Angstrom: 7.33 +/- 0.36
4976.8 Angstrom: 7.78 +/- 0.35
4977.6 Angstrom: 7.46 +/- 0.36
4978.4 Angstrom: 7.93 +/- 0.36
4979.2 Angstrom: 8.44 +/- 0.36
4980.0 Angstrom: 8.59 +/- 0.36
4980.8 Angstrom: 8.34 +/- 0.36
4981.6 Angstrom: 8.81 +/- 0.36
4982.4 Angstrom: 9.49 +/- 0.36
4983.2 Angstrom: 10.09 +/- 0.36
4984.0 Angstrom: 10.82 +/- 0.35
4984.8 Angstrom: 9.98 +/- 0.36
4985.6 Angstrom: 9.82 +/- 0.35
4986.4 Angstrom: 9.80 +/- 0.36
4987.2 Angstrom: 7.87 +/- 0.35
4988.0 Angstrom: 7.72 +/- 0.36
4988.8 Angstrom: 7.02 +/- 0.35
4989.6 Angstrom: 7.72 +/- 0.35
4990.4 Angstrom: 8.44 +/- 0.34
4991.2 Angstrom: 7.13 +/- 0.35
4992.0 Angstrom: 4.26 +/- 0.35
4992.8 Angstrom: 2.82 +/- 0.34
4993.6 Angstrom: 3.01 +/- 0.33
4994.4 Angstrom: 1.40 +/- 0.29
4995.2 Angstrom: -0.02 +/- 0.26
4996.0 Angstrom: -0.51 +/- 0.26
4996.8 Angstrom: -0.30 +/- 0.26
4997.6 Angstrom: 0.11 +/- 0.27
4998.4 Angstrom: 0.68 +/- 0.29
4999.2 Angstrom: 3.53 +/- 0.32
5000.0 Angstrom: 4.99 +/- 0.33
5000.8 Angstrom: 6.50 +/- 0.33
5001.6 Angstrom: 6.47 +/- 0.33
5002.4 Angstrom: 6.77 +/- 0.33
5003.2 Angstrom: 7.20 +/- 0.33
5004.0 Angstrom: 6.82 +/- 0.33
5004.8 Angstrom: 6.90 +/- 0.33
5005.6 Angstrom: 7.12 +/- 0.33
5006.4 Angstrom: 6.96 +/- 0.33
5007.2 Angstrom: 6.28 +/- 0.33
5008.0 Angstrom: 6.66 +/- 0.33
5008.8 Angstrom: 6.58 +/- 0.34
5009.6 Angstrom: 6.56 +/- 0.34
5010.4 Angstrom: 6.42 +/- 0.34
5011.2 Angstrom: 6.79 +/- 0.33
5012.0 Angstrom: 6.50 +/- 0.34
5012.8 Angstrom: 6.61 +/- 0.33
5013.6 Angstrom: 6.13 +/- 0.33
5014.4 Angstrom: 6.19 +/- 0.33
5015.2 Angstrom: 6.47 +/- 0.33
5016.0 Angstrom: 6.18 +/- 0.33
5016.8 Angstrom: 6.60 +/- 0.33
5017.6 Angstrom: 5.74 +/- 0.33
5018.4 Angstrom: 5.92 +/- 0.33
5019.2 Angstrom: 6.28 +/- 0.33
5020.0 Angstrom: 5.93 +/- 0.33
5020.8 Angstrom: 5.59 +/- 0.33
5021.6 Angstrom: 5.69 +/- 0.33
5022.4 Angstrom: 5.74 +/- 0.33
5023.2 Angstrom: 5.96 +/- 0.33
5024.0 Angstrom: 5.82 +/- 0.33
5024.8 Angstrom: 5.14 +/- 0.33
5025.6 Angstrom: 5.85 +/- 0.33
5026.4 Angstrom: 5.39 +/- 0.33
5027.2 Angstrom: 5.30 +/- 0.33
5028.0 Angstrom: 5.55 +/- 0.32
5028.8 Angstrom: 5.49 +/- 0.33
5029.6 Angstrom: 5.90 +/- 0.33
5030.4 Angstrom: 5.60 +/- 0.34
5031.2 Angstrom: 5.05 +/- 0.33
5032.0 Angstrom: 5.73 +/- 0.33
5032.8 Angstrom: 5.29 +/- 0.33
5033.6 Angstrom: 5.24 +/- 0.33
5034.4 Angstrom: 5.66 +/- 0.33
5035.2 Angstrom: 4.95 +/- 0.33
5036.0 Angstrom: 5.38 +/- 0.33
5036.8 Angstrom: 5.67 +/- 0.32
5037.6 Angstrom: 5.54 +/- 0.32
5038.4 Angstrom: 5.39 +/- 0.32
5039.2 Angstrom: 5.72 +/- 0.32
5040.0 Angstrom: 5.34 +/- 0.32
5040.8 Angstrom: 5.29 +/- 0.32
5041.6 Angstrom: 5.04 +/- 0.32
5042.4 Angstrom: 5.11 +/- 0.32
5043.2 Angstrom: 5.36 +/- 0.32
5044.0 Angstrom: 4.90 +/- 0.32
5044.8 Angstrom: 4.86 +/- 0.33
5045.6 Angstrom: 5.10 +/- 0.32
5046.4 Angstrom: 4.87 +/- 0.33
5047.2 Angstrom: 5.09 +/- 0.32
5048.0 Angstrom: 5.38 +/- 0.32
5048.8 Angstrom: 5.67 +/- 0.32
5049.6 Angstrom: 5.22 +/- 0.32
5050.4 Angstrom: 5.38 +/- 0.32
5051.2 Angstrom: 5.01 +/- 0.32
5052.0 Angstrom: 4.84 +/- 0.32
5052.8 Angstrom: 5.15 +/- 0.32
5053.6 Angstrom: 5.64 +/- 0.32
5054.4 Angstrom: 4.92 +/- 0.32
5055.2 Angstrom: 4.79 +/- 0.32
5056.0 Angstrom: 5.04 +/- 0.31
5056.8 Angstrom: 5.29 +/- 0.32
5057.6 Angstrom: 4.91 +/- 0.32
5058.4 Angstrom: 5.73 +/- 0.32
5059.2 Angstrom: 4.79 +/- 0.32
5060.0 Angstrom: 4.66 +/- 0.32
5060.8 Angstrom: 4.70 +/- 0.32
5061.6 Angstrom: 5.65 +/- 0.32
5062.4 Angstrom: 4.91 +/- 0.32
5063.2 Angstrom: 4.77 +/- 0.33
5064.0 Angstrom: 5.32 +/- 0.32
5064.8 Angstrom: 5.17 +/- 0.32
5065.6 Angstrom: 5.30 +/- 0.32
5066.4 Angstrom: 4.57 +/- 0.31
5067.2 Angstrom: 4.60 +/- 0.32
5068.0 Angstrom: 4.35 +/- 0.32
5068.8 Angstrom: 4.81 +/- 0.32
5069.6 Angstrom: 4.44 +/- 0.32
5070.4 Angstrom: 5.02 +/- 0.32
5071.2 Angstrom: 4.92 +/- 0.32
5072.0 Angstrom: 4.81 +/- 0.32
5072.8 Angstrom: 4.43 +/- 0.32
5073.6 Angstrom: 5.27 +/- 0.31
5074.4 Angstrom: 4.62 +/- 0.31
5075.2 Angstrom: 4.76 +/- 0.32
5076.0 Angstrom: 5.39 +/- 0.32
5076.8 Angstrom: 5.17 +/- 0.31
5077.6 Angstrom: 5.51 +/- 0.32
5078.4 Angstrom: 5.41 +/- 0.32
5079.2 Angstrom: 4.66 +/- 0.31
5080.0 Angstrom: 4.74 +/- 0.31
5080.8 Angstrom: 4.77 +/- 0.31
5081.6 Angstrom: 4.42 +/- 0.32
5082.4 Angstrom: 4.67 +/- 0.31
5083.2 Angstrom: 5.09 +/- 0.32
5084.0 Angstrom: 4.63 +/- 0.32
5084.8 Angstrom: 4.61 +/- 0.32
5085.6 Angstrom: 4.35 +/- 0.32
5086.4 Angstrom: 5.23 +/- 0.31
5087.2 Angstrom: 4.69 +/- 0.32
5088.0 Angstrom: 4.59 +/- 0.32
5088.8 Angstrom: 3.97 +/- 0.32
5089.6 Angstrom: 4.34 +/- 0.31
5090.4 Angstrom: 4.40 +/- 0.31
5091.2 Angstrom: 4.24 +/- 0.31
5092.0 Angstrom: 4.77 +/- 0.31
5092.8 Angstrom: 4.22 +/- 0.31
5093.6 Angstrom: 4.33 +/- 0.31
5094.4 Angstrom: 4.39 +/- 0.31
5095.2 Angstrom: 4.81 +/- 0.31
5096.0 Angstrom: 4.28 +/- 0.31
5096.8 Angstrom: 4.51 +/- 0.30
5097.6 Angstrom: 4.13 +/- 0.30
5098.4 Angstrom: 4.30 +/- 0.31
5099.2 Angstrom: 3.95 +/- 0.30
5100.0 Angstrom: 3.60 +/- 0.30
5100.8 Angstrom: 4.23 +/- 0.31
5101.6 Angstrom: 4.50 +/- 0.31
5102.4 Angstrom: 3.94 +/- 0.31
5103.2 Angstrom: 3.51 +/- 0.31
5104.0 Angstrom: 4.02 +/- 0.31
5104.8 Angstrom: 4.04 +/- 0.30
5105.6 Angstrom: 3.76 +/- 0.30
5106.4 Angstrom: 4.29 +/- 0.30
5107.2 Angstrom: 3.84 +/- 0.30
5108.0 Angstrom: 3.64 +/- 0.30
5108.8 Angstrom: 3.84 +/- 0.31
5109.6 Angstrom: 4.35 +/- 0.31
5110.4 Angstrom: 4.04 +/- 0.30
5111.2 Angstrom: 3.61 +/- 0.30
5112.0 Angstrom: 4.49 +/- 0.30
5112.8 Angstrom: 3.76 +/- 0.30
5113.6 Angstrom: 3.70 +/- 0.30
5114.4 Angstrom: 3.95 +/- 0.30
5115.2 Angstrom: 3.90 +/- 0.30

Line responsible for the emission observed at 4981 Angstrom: Ly-alpha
